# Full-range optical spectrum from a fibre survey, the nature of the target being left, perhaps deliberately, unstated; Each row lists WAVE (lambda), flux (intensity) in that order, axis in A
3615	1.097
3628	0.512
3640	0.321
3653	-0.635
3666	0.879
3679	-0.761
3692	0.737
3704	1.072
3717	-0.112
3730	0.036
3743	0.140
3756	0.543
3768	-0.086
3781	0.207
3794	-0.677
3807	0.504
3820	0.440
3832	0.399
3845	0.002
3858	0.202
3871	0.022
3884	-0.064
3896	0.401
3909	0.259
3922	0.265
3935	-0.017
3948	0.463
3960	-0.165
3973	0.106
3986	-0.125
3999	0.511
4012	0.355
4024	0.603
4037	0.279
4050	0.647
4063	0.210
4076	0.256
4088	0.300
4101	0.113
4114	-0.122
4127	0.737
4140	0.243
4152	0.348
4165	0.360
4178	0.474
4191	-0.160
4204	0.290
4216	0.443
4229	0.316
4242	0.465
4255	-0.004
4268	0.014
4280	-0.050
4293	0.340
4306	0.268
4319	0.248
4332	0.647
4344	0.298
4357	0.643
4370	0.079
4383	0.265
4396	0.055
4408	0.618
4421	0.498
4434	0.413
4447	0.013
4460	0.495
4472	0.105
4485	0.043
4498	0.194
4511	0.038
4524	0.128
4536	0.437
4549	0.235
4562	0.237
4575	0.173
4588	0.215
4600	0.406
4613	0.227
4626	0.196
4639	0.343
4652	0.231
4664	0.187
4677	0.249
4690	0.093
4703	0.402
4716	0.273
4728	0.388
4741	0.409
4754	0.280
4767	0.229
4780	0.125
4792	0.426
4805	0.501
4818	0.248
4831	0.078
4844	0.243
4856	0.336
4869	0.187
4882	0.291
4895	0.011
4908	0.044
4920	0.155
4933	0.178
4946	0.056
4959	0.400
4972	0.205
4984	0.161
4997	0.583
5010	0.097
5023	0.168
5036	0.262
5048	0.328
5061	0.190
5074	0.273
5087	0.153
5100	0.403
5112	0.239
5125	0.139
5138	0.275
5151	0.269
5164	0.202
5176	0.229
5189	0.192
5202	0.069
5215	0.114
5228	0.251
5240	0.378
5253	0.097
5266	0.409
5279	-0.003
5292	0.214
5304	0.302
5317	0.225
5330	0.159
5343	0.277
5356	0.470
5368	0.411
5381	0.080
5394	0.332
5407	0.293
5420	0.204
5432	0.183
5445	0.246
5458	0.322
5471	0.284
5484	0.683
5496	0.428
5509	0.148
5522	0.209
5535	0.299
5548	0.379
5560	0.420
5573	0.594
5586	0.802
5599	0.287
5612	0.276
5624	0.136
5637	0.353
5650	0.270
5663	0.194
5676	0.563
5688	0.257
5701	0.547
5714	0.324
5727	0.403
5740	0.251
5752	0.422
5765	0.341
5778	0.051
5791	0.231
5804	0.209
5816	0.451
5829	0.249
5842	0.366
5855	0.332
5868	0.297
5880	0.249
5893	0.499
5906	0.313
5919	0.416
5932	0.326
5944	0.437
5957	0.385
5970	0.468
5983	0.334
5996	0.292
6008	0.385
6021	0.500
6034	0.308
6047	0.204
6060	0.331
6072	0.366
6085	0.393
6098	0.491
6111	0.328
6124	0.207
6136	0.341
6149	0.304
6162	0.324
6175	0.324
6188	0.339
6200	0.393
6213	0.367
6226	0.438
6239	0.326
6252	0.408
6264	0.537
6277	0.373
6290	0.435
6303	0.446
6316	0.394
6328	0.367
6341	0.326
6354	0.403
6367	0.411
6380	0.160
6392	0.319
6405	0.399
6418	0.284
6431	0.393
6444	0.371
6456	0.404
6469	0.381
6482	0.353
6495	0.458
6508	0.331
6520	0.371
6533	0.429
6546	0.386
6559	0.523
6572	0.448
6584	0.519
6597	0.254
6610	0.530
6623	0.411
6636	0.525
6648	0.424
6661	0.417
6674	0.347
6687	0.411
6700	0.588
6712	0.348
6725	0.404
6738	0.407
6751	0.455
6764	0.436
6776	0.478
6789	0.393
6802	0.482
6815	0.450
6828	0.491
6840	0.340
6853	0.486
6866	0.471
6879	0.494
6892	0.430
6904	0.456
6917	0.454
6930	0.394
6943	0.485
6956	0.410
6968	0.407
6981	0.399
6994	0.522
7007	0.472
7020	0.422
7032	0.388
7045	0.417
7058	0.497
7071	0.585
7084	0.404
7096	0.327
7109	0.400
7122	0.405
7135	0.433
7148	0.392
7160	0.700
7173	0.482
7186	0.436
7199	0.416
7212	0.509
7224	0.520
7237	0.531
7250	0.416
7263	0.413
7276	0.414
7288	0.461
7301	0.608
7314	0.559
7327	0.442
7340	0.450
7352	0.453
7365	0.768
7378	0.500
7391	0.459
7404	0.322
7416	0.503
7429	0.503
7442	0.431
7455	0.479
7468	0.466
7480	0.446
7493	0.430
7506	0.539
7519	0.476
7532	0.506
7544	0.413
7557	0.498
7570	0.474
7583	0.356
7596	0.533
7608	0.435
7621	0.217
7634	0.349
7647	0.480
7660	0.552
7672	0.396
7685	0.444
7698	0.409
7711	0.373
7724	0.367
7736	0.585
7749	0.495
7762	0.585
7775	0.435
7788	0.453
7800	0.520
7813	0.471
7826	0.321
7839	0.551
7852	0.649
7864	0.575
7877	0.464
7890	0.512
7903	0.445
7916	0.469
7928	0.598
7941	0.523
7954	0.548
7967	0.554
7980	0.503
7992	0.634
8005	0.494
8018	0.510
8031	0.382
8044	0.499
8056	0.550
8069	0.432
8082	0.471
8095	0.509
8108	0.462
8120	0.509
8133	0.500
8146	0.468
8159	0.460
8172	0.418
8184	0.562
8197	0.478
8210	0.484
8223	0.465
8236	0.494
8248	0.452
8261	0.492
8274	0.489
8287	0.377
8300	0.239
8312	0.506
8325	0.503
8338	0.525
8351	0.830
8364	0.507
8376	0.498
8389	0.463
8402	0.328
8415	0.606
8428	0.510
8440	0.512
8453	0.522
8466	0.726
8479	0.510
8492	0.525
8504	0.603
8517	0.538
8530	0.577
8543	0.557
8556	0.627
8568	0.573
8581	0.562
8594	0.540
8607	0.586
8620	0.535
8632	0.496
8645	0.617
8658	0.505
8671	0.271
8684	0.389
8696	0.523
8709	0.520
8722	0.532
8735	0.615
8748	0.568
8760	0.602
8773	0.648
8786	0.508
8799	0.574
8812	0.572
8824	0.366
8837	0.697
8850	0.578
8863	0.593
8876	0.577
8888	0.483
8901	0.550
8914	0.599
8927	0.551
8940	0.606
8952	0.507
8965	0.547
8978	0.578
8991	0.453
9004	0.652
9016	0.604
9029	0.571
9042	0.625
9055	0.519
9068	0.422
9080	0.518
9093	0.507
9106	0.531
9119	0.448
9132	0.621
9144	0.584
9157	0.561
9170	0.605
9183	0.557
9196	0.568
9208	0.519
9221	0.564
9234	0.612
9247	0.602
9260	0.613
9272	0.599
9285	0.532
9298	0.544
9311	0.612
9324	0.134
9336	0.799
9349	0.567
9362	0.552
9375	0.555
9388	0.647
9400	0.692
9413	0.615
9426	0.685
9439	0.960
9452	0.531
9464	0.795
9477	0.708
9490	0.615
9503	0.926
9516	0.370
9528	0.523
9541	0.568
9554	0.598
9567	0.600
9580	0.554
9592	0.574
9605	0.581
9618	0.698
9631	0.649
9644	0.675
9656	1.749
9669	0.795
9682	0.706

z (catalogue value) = 0.472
